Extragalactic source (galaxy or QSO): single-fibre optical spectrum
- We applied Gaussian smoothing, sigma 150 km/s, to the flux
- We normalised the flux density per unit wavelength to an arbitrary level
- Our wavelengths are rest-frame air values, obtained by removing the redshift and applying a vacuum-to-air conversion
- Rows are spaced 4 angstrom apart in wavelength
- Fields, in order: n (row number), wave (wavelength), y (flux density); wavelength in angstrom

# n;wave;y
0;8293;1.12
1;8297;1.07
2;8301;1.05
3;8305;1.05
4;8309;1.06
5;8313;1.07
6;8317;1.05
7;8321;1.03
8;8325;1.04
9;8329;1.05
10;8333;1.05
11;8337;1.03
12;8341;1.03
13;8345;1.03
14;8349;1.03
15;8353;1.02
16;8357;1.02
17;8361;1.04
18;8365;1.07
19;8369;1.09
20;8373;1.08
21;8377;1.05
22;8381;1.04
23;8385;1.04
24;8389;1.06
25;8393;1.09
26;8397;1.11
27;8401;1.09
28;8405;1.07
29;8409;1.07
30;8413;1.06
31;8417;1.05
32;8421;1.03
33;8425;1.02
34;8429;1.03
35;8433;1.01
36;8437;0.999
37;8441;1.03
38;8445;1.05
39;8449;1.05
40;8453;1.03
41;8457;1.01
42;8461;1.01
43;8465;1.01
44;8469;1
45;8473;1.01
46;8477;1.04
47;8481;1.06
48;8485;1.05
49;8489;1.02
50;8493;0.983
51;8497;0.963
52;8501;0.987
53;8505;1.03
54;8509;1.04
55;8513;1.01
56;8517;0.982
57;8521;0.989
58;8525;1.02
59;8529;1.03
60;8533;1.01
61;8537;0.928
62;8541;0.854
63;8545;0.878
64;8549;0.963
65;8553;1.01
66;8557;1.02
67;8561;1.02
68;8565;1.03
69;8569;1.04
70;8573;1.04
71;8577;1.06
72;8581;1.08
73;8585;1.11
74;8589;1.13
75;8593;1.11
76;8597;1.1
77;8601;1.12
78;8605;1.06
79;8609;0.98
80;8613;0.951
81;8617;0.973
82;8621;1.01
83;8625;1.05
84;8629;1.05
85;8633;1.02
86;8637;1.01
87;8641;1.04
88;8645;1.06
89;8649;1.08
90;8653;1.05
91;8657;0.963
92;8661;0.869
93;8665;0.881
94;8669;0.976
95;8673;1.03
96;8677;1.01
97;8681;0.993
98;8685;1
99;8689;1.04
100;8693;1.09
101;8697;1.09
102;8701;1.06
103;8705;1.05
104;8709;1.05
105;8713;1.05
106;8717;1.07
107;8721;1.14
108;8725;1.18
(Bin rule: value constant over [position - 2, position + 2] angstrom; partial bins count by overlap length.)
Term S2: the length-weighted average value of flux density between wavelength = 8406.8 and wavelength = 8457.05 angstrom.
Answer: 1.03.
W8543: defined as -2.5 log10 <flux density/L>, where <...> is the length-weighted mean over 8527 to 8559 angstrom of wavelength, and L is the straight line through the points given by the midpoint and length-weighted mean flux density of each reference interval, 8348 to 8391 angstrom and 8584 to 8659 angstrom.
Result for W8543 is 0.09 mag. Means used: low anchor 1.05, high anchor 1.04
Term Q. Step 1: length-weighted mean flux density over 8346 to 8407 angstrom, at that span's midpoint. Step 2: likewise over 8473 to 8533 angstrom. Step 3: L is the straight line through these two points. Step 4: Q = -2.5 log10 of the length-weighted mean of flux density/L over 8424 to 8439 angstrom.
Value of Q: 0.027 mag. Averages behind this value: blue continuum 1.06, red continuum 1.01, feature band 1.01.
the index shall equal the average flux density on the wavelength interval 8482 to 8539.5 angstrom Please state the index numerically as 1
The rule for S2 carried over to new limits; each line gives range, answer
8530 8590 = 1.01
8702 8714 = 1.05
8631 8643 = 1.02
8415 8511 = 1.02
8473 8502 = 1.02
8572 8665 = 1.04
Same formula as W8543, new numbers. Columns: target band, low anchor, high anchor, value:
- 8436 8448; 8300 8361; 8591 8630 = 0.01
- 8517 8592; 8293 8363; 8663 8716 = 0.02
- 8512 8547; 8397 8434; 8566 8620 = 0.10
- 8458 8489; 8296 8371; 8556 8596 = 0.03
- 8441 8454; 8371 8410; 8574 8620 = 0.03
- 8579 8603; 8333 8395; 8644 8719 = -0.08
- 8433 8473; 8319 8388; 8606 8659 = 0.02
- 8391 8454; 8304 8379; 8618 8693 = -0.01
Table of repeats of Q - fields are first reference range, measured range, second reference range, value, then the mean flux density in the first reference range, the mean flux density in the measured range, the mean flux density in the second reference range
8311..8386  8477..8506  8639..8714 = 0.021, 1.05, 1.01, 1.02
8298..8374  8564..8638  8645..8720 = -0.022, 1.05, 1.05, 1.02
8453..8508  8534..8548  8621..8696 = 0.128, 1.01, 0.901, 1.01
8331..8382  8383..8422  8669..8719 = -0.024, 1.04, 1.07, 1.04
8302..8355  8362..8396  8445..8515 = -0.033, 1.04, 1.07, 1.02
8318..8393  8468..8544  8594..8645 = 0.042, 1.05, 0.999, 1.03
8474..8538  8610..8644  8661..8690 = -0.027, 1.01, 1.01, 0.98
